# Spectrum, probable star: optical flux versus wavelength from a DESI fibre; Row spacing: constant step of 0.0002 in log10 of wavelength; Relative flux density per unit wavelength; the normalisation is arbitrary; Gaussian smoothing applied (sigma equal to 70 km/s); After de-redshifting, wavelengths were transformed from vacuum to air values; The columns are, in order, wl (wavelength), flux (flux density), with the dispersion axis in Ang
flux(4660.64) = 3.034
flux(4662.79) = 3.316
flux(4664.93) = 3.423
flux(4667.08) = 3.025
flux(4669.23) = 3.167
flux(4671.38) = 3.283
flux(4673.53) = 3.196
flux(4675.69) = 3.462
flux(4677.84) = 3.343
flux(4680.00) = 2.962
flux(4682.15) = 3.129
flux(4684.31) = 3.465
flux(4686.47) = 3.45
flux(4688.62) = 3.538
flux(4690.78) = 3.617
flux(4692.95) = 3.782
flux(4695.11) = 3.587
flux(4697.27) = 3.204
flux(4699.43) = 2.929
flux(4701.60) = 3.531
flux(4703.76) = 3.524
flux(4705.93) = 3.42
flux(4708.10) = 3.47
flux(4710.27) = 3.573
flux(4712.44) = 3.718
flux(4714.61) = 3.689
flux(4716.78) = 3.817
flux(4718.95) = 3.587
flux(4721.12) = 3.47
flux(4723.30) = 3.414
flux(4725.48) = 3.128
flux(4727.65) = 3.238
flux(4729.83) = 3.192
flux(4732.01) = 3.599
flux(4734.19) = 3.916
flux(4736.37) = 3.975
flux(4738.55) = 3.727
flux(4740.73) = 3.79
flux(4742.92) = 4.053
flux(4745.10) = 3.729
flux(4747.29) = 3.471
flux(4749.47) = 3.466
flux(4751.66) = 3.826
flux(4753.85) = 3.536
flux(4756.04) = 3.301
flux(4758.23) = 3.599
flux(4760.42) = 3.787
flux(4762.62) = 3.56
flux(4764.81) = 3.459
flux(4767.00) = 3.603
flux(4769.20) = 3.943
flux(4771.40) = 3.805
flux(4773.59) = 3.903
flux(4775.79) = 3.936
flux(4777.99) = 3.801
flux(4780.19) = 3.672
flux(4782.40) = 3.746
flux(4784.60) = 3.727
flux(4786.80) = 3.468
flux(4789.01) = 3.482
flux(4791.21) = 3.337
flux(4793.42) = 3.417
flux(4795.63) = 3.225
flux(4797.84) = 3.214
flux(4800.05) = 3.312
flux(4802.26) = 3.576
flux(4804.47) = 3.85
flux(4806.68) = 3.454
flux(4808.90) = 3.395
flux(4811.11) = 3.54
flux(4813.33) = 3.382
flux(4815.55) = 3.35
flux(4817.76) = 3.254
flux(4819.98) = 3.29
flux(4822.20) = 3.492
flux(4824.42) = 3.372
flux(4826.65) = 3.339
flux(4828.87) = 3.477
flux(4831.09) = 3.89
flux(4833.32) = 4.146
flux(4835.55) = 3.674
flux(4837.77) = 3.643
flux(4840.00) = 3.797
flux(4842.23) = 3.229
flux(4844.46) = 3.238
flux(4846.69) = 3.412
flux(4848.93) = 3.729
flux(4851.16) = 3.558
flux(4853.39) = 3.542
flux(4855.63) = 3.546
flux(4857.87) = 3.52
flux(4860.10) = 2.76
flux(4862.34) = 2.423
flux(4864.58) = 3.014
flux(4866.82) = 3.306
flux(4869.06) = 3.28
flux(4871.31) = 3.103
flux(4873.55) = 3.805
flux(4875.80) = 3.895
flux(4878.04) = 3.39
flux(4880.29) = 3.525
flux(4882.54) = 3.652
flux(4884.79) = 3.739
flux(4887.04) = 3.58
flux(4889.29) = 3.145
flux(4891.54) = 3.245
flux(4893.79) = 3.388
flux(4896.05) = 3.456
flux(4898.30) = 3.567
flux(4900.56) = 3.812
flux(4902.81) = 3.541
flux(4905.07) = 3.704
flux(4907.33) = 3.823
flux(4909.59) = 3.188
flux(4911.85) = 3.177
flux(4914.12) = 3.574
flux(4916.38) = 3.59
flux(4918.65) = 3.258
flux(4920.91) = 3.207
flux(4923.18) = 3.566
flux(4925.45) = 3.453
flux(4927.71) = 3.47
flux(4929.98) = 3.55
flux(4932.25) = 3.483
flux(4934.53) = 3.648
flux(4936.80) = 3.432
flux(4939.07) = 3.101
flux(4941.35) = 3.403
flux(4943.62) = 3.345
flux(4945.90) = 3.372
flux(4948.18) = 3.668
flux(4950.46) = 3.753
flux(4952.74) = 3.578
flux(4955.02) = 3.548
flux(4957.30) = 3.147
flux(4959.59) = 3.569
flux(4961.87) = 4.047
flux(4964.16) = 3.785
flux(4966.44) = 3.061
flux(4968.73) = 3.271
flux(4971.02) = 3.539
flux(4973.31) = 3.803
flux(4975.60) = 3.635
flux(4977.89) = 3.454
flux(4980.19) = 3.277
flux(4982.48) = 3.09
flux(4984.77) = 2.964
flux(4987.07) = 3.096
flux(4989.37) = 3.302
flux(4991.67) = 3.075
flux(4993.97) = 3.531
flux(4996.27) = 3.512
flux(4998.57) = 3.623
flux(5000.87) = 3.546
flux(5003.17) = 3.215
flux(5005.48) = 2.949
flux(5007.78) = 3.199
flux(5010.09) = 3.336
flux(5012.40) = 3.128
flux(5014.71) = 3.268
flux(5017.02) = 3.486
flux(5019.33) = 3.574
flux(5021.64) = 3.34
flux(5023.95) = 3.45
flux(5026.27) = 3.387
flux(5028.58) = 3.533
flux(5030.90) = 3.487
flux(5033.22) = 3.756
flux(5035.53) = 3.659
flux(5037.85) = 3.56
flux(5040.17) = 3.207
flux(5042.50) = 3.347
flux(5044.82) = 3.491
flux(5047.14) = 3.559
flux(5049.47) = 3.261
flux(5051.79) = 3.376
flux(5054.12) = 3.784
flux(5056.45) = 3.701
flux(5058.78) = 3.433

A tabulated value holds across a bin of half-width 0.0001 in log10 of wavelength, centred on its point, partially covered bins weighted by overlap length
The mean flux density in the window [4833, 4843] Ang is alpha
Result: 3.68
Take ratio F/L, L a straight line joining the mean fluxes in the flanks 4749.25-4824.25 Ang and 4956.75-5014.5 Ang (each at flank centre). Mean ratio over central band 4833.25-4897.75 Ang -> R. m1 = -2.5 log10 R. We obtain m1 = 0.015 mag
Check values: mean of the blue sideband 3.55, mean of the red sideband 3.37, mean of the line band 3.43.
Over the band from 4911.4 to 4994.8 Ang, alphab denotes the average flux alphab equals 3.43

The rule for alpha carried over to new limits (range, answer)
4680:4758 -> 3.53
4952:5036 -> 3.41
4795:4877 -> 3.43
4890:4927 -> 3.47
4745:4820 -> 3.56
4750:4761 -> 3.59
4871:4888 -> 3.61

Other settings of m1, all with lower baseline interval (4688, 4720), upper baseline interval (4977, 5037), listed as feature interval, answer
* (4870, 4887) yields -0.05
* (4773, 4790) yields -0.07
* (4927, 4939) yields -0.03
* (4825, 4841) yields -0.07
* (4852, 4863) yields 0.08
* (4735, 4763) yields -0.05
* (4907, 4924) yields 0.00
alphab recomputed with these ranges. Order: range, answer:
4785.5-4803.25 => 3.38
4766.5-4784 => 3.8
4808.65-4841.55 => 3.54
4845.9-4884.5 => 3.39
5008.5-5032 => 3.39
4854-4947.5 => 3.42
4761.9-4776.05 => 3.74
